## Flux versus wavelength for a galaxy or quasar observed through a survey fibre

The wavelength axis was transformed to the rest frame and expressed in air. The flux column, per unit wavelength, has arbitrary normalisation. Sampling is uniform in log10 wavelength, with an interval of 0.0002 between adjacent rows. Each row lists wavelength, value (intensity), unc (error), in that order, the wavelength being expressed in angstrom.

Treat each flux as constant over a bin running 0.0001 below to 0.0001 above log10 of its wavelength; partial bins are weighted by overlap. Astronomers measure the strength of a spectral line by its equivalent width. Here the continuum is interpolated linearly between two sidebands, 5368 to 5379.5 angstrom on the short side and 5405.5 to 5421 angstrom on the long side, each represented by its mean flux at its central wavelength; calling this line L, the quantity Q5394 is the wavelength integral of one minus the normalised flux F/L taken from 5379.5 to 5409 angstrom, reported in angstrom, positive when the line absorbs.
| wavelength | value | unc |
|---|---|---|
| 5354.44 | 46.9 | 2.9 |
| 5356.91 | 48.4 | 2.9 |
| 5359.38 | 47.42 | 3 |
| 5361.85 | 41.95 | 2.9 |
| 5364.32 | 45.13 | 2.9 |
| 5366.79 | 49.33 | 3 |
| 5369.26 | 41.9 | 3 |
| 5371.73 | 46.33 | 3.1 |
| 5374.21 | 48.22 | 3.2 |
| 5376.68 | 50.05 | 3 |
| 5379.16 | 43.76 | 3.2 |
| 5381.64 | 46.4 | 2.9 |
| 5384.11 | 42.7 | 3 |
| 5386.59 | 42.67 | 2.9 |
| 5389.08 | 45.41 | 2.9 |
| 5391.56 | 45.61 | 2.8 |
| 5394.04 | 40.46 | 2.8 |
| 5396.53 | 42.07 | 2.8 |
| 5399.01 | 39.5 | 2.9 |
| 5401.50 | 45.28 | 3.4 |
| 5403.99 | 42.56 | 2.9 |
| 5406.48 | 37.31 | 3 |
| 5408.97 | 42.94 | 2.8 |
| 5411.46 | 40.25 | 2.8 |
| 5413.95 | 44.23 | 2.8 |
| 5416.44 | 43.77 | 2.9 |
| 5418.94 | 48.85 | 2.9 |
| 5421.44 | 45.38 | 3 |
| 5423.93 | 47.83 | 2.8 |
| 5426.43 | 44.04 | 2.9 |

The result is 1.2 angstrom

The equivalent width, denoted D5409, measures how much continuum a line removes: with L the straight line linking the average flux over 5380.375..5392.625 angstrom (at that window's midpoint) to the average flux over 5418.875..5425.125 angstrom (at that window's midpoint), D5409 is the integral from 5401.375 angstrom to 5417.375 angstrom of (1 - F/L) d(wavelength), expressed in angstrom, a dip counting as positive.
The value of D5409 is 1.42 angstrom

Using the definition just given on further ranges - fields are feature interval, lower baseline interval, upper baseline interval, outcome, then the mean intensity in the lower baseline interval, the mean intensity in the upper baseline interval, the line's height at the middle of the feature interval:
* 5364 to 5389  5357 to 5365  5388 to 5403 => -0.8 angstrom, 45.3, 43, 44.3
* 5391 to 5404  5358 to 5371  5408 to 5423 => 0.7 angstrom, 45.2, 44.4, 44.7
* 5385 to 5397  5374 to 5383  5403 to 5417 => 0.4 angstrom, 47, 41.8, 44.9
